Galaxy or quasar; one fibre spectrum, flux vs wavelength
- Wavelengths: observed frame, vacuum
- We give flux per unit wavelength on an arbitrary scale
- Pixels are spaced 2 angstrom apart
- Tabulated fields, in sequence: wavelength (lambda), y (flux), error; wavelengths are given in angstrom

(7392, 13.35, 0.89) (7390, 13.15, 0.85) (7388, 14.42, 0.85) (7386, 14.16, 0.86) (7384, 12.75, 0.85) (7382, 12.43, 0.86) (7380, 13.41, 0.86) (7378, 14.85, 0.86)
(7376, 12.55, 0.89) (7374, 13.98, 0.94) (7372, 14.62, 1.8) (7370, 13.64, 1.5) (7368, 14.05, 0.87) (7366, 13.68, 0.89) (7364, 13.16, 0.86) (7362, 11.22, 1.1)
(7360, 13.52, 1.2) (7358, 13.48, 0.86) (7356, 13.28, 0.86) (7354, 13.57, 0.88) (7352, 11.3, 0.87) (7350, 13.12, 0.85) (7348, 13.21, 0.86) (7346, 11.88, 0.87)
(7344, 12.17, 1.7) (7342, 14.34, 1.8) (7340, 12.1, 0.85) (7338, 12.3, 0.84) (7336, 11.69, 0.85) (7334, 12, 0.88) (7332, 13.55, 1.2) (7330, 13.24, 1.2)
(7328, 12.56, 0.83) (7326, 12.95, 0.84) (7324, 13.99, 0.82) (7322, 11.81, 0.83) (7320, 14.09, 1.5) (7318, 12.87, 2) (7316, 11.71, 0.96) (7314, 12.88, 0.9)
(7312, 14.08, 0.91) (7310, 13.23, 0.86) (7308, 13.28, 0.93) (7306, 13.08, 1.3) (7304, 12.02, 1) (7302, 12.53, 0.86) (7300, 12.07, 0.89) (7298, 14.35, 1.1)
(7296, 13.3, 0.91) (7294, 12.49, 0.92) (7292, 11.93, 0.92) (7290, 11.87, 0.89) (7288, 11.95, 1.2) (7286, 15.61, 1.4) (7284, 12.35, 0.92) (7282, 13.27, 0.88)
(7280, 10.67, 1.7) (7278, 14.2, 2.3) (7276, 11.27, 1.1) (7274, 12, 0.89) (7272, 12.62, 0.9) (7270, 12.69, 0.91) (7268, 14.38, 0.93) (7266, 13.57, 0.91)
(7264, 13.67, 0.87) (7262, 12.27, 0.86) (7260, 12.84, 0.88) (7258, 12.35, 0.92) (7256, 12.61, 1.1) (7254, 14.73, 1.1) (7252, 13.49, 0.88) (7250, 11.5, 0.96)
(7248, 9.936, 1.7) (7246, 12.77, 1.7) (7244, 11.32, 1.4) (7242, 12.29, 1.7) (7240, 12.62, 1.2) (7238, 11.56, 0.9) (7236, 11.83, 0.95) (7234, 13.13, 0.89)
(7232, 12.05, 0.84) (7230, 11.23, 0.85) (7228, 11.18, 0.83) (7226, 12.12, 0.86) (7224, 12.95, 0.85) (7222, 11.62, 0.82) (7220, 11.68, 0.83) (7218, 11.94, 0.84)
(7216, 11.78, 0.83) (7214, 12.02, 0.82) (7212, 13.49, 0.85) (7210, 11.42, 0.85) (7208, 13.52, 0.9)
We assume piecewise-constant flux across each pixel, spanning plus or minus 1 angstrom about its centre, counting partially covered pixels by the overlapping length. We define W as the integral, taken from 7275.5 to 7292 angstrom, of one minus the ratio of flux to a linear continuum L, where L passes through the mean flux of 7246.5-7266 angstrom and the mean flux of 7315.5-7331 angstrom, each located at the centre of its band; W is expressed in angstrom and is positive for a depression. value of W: 0.2 angstrom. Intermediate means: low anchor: 12.7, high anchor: 12.9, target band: 12.6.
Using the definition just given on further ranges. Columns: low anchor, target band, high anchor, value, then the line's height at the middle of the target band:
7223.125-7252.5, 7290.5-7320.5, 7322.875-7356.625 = -0.9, 12.5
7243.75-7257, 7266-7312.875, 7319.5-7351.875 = -1.1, 12.6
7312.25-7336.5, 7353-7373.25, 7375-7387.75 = -0.3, 13.2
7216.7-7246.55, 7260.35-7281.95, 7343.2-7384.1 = -0.7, 12.3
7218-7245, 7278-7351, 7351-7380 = 0.1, 12.8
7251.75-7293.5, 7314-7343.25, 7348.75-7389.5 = 0.8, 13.1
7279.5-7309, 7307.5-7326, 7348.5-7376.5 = -0.3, 12.9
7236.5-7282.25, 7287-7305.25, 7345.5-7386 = 0.4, 12.8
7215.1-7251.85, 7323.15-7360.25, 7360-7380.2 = 1.0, 13.2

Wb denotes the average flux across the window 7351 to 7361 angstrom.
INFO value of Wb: 13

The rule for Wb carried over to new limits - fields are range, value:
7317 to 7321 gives 13.5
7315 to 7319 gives 12.3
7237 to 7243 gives 12.2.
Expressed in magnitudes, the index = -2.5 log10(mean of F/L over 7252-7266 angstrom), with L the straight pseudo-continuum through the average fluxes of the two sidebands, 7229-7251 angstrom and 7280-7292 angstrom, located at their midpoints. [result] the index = -0.08 mag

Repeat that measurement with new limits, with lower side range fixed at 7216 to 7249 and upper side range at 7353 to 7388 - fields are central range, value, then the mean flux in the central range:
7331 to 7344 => 0.04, 12.6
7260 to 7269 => -0.10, 13.4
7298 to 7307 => 0.00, 12.6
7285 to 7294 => -0.02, 12.8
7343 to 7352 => 0.06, 12.5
